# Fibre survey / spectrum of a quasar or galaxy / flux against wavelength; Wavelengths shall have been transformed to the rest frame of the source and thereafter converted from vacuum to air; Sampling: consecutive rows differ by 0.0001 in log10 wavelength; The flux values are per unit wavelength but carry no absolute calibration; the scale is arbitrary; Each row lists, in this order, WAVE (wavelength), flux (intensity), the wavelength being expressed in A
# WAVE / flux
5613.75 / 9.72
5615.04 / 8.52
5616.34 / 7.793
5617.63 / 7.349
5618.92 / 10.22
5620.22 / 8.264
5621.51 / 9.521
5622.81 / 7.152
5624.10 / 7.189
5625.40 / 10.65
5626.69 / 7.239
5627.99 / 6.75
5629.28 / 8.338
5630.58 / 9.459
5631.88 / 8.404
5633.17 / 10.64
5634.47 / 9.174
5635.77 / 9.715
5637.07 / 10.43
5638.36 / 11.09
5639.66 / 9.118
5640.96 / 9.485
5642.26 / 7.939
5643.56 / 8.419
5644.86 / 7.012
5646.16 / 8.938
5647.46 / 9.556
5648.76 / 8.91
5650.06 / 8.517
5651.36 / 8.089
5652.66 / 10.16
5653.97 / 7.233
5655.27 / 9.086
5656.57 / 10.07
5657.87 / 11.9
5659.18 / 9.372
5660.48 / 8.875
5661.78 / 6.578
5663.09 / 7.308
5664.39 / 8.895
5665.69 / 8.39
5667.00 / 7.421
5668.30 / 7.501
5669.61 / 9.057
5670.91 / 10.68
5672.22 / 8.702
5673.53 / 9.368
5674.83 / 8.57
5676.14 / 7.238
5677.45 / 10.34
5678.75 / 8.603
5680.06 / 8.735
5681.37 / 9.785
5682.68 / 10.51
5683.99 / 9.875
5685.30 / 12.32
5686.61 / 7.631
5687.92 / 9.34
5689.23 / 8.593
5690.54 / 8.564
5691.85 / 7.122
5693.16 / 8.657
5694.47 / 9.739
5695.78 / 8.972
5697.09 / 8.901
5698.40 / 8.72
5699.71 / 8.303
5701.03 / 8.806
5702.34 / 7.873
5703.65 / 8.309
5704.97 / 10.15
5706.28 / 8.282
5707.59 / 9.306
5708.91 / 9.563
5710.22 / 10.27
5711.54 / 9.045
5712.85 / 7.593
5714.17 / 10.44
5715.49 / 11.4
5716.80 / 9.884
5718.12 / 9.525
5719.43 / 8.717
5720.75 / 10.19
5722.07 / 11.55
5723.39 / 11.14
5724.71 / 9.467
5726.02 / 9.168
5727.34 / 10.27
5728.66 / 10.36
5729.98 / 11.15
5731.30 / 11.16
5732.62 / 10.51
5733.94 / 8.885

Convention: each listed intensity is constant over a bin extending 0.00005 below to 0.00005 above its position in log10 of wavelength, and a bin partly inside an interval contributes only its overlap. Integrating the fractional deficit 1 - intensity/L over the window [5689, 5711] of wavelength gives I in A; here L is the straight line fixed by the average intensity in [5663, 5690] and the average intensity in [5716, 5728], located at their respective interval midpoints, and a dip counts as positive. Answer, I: 1.62 A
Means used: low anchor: 9.03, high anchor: 10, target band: 8.84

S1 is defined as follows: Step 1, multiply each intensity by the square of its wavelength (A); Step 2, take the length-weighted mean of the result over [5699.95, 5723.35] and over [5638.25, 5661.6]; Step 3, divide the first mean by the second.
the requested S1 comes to 1.1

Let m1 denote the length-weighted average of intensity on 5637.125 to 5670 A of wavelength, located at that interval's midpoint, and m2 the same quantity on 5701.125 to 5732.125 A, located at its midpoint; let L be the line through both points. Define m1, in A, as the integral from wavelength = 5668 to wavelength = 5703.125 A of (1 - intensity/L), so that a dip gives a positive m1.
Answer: 1.1 A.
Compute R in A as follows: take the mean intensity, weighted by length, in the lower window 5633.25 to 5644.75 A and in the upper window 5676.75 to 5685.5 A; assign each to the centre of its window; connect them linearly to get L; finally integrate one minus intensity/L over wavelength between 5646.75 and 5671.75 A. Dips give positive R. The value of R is 2.1 A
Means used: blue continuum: 9.36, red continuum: 9.89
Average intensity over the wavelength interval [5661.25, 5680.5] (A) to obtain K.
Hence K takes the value 8.5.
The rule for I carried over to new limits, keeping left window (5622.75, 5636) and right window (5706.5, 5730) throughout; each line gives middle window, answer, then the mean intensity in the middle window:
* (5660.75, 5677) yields 1.5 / 8.35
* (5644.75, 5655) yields 0.3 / 8.65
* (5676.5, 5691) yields -0.1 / 9.44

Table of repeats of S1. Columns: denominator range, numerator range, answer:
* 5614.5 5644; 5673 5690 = 1.07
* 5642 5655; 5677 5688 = 1.15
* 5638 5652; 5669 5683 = 1.06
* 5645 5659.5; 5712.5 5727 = 1.11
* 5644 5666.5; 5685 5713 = 1.03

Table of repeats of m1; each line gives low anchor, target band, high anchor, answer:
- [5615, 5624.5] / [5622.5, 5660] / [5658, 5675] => -2.5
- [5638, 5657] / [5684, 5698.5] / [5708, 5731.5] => 0.8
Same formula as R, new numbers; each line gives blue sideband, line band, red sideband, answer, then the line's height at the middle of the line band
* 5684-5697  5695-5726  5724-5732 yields 0.95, 9.69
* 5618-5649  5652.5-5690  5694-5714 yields -0.43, 8.92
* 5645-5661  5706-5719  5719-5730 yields 0.61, 10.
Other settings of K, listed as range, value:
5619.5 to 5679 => 8.82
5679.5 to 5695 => 9.23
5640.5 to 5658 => 8.86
